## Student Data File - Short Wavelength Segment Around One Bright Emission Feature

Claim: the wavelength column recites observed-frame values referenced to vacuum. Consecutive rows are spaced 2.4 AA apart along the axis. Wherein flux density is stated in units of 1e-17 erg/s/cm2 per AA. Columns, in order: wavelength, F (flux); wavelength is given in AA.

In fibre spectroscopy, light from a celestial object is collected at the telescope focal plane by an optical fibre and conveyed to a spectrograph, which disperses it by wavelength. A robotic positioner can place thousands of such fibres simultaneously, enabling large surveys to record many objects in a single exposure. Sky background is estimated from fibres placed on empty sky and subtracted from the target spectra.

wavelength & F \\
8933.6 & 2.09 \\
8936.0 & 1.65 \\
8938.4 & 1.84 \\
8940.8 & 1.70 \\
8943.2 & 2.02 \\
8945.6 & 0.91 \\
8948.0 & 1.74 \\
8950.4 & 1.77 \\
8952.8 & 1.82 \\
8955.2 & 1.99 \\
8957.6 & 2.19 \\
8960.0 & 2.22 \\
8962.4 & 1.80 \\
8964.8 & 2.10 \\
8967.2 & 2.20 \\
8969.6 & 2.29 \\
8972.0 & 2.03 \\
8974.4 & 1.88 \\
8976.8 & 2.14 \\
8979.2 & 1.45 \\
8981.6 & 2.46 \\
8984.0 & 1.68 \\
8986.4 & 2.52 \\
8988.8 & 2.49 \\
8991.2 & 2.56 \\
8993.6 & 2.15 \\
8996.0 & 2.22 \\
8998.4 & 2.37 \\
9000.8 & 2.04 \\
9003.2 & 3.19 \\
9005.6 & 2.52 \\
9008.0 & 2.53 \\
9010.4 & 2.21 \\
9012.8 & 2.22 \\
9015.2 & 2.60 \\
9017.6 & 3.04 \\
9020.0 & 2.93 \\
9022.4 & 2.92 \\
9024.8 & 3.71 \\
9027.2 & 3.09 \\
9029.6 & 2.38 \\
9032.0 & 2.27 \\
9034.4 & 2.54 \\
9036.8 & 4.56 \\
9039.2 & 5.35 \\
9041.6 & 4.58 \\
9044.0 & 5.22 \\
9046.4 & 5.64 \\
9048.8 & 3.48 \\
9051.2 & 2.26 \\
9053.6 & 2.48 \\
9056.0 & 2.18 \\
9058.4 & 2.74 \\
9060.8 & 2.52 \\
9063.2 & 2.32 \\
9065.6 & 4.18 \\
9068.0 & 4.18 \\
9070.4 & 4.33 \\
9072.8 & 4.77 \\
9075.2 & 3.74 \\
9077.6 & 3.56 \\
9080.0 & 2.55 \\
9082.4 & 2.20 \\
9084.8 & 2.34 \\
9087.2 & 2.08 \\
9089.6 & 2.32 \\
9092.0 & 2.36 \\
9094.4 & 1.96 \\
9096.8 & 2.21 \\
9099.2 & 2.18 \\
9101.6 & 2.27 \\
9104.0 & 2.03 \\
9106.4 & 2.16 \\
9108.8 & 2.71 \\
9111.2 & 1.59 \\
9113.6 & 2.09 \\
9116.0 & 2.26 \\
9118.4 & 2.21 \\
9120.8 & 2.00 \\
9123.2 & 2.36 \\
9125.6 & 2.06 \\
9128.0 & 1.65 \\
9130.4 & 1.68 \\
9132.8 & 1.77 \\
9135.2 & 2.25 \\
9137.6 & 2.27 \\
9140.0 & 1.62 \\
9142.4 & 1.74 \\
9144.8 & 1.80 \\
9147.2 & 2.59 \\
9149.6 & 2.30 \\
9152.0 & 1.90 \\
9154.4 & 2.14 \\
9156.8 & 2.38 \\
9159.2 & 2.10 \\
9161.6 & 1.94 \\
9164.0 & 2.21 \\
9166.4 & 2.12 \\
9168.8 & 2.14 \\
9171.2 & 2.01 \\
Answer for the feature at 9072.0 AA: [N II]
